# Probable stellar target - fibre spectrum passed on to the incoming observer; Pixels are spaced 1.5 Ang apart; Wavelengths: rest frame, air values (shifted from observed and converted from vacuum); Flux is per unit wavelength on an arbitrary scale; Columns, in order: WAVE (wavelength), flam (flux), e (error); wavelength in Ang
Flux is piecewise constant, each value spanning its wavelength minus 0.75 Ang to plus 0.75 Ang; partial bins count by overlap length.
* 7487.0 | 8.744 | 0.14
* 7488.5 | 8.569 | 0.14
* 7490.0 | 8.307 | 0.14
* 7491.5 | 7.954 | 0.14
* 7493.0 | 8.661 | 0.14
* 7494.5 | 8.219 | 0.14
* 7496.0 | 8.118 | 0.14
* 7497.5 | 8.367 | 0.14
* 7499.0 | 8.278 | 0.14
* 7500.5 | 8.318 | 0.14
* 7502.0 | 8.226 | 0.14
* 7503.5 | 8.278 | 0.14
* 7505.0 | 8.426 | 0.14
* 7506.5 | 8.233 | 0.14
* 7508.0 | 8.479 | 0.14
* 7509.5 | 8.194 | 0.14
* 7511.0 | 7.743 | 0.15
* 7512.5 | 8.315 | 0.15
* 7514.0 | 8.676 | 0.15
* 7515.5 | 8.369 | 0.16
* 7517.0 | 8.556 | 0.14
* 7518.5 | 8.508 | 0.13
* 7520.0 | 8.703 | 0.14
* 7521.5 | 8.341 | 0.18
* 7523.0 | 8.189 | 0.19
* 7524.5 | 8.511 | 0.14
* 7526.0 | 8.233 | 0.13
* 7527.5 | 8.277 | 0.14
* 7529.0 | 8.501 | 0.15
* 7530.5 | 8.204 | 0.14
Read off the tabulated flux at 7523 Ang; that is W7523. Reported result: 8.189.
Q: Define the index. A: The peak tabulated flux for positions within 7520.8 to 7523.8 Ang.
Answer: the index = 8.341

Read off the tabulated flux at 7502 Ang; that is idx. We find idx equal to 8.226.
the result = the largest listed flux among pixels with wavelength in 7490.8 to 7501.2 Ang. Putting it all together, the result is 8.661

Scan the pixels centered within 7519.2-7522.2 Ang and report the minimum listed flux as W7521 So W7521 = 8.341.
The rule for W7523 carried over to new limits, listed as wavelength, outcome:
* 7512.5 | 8.315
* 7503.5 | 8.278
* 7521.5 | 8.341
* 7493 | 8.661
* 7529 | 8.501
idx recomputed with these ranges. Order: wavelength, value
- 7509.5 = 8.194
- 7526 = 8.233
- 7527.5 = 8.277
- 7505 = 8.426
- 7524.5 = 8.511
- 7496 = 8.118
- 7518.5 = 8.508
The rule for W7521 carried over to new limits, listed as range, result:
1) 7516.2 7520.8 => 8.508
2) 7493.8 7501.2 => 8.118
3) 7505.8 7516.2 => 7.743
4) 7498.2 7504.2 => 8.226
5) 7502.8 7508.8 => 8.233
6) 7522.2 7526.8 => 8.189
